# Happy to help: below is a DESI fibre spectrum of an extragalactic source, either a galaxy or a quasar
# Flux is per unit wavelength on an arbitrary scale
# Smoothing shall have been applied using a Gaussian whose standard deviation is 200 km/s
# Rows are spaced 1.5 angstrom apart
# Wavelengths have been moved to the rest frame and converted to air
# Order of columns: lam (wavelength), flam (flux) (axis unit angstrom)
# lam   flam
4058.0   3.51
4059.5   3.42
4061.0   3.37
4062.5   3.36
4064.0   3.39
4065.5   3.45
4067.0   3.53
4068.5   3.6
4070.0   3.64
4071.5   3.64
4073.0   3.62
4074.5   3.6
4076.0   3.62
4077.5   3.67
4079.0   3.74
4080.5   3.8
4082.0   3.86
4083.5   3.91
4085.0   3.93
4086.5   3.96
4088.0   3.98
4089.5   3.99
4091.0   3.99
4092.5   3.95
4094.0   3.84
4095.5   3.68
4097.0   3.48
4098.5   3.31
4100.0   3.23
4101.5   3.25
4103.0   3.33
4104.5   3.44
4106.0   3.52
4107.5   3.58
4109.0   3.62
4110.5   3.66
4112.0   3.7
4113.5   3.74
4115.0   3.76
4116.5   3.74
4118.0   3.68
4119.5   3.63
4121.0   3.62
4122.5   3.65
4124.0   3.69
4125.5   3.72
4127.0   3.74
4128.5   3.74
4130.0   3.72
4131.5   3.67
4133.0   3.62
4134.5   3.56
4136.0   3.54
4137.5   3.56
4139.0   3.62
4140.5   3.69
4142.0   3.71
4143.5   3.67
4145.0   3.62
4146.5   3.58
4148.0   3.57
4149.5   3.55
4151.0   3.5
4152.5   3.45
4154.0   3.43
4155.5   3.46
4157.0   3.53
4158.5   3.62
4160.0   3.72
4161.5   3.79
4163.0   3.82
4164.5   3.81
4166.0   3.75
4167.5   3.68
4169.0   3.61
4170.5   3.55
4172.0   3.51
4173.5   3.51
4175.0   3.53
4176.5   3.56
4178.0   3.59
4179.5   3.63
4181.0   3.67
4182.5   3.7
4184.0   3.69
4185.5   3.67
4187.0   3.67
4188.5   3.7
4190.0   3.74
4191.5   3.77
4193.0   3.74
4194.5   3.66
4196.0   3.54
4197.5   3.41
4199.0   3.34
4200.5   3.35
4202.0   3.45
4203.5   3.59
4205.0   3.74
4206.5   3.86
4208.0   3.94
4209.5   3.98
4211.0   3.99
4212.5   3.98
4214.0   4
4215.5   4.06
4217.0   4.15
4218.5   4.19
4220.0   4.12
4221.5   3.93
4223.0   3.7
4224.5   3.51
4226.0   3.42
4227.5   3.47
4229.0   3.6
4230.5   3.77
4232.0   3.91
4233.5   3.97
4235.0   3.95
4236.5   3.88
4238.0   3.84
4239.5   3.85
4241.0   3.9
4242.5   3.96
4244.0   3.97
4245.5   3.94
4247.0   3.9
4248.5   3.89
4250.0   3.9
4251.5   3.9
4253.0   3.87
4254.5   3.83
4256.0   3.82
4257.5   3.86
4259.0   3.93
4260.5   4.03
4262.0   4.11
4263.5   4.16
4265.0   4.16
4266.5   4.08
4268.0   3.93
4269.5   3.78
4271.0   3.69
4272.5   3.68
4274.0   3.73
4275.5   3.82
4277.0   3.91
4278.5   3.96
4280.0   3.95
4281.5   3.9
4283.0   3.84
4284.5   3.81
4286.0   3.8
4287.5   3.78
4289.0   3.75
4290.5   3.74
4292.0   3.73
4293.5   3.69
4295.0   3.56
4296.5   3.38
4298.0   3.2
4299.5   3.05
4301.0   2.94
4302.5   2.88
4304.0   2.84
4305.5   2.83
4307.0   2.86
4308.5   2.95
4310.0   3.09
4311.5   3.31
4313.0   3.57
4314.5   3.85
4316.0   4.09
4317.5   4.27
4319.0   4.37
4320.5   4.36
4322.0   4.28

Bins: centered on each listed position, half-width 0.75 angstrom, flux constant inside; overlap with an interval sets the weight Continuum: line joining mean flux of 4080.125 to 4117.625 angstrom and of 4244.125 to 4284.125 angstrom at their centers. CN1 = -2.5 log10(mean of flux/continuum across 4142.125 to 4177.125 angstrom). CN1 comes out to 0.049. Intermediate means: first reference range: 3.69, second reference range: 3.91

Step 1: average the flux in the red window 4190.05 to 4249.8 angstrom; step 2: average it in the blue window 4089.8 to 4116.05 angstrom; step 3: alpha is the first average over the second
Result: 1.06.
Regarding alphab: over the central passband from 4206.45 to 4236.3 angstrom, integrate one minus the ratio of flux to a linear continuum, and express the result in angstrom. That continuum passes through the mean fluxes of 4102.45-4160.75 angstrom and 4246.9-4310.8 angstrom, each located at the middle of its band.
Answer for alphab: -1.9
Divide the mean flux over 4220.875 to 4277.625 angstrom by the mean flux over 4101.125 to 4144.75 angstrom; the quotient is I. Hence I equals 1.06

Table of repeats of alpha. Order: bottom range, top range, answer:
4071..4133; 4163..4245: 1.02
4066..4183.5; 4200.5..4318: 1.03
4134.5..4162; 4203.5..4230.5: 1.07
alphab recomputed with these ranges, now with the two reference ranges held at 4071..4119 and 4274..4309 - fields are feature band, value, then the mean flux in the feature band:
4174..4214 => -1.0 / 3.68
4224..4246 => -1.5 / 3.8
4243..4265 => -2.6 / 3.94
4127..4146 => 0.0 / 3.65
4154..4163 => 0.0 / 3.62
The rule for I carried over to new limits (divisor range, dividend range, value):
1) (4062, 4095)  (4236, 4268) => 1.06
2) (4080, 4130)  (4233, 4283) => 1.06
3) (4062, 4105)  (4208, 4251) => 1.06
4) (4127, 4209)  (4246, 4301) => 1.05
